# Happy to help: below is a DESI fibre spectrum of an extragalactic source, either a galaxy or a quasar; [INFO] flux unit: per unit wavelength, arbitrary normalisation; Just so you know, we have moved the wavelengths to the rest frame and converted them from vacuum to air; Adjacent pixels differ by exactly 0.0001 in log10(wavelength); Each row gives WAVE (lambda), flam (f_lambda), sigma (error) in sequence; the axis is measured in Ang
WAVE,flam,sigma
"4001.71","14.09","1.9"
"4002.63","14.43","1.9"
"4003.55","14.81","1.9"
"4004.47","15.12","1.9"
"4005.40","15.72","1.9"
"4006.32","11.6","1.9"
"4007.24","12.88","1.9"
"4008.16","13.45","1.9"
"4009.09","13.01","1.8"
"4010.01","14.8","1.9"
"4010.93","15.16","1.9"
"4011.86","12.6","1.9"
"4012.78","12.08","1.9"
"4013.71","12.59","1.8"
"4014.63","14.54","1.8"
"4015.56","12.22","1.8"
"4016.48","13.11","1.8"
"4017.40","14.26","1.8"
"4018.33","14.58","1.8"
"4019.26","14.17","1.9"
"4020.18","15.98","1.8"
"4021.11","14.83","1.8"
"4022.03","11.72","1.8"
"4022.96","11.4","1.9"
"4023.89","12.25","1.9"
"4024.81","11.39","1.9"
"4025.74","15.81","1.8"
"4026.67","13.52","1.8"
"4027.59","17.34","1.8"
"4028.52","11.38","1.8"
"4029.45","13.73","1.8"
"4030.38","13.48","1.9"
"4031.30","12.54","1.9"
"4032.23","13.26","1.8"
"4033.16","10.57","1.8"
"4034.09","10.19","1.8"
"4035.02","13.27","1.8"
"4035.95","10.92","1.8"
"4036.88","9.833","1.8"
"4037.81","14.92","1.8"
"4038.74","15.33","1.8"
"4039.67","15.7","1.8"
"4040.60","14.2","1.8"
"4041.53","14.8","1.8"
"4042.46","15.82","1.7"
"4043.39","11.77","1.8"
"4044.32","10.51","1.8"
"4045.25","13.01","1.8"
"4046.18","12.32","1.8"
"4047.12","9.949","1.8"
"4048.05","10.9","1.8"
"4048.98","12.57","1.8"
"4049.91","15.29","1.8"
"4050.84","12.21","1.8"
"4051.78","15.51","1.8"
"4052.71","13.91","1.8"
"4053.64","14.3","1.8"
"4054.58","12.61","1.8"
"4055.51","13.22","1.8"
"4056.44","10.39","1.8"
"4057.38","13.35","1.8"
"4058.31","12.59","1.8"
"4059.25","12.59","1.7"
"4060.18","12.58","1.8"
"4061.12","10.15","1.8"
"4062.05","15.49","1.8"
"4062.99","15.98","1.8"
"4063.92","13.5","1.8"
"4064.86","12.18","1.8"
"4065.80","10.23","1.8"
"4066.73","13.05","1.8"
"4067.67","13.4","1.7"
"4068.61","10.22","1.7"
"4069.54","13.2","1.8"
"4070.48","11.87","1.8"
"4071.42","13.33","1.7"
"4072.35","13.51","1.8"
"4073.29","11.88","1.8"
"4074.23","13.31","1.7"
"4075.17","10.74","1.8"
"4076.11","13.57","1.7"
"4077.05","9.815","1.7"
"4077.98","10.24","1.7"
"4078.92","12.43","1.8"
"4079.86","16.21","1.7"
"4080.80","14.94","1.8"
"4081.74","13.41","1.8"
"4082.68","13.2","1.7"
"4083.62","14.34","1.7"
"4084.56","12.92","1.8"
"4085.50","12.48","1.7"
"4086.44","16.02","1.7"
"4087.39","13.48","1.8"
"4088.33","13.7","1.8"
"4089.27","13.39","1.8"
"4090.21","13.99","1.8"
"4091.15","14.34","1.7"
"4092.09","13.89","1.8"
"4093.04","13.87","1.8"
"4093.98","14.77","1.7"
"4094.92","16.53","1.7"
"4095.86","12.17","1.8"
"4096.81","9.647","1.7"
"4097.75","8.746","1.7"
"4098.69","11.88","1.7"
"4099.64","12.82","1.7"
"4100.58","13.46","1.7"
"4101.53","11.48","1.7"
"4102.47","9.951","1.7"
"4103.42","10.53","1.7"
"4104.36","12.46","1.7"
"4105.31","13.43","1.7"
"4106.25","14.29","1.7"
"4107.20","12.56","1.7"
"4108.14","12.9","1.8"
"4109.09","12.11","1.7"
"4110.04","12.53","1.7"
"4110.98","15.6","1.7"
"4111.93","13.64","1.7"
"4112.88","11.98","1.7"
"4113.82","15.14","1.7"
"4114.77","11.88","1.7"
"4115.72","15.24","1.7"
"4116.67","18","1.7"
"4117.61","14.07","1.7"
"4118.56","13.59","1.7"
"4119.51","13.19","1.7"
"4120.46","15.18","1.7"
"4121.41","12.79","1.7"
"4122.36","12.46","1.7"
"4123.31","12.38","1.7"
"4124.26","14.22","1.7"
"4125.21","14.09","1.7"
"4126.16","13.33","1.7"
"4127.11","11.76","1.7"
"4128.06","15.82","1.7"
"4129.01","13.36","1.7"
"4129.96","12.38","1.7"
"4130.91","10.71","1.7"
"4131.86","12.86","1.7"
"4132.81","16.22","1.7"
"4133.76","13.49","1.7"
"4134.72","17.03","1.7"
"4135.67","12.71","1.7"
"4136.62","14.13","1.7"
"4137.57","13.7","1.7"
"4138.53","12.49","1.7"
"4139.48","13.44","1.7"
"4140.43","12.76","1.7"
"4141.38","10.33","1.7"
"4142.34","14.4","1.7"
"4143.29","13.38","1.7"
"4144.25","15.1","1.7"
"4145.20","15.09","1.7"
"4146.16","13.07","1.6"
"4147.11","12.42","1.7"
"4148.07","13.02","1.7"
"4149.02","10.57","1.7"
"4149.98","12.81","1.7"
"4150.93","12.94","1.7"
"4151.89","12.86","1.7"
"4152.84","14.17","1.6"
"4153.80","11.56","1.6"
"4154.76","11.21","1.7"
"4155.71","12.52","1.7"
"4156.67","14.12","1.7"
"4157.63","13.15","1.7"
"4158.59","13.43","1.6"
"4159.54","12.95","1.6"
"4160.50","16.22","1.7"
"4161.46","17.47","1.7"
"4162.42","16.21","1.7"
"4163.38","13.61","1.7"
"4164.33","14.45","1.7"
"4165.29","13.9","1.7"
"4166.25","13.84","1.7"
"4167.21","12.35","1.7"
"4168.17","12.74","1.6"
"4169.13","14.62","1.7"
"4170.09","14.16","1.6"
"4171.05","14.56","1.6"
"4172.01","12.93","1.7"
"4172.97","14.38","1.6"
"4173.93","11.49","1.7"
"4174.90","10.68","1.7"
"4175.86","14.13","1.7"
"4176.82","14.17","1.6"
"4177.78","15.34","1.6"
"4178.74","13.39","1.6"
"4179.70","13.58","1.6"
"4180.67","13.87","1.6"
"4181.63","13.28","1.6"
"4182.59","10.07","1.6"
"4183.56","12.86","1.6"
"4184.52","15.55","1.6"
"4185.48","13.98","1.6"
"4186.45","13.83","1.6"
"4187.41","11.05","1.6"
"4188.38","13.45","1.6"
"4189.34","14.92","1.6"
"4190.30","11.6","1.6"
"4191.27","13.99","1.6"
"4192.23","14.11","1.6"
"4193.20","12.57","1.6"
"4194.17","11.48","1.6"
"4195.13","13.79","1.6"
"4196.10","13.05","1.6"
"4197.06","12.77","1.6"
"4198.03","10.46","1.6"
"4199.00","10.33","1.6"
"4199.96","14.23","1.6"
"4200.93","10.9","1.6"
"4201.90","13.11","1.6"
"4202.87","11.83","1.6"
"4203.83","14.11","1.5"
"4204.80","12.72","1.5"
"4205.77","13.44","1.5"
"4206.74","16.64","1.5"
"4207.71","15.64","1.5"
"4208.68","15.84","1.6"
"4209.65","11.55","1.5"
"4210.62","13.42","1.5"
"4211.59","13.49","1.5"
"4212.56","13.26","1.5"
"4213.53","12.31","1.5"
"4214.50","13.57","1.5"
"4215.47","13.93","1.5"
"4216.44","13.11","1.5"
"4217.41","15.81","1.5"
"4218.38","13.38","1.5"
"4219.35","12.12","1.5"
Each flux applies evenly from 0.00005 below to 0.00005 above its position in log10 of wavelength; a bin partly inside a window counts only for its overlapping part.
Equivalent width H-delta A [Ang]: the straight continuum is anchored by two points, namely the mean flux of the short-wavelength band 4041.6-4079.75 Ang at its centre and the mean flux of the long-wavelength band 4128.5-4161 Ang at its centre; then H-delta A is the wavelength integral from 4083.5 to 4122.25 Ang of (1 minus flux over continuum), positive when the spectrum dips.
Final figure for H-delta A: -1.0 Ang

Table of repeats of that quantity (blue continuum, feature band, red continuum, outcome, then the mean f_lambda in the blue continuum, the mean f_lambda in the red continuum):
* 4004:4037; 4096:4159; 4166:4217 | 0.72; 13.2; 13.3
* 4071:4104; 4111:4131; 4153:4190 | -0.80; 12.9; 13.6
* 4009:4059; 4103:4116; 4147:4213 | 0.11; 13.2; 13.3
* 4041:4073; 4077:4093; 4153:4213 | -0.75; 12.8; 13.4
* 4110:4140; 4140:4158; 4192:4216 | 0.85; 13.7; 13.1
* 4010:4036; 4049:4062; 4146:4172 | 0.25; 13.2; 13.5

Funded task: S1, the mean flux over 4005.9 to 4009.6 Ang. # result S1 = 12.8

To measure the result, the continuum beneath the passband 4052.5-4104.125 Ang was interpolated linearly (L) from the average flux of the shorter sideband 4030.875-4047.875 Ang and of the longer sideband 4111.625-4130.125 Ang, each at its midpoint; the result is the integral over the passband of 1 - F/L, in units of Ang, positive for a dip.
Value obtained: 1.4 Ang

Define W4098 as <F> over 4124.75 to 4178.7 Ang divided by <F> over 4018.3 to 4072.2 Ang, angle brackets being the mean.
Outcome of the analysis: 1.04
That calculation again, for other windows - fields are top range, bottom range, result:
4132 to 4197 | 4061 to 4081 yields 1.06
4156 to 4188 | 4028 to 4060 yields 1.07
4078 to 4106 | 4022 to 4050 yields 1.02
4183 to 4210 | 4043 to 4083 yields 1.04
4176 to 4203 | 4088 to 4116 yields 1.01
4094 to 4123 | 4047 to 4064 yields 1.00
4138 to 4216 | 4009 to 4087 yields 1.02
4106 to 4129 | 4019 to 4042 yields 1.03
